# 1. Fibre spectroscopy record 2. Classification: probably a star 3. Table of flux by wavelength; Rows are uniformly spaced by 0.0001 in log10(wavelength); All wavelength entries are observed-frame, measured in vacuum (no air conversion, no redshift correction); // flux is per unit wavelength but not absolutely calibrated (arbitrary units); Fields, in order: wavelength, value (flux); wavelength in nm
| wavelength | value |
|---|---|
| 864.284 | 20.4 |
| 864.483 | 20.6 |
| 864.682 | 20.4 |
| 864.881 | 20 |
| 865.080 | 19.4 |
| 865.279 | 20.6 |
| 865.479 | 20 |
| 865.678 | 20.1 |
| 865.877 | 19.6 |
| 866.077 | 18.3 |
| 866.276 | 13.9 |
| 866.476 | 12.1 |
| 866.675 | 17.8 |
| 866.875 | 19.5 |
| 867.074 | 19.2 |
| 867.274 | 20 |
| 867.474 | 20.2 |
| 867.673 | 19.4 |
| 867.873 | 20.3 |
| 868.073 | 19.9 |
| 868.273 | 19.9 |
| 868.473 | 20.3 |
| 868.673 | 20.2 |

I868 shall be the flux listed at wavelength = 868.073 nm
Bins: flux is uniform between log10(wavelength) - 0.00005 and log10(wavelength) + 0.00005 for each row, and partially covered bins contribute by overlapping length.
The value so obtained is 19.9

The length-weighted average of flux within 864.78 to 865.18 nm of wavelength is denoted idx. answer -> 19.7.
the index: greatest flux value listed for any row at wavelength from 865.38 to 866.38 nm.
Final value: 20.1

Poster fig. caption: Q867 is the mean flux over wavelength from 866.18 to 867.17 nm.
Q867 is 16.5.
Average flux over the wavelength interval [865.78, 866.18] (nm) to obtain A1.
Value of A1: 18.9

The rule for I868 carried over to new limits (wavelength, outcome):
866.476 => 12.1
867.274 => 20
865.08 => 19.4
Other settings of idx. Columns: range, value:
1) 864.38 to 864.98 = 20.3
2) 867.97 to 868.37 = 19.9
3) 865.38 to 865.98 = 19.9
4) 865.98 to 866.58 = 14.8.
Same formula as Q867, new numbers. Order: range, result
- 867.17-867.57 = 20.1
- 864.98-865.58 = 20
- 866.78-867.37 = 19.6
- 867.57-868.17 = 19.9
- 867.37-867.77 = 19.8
